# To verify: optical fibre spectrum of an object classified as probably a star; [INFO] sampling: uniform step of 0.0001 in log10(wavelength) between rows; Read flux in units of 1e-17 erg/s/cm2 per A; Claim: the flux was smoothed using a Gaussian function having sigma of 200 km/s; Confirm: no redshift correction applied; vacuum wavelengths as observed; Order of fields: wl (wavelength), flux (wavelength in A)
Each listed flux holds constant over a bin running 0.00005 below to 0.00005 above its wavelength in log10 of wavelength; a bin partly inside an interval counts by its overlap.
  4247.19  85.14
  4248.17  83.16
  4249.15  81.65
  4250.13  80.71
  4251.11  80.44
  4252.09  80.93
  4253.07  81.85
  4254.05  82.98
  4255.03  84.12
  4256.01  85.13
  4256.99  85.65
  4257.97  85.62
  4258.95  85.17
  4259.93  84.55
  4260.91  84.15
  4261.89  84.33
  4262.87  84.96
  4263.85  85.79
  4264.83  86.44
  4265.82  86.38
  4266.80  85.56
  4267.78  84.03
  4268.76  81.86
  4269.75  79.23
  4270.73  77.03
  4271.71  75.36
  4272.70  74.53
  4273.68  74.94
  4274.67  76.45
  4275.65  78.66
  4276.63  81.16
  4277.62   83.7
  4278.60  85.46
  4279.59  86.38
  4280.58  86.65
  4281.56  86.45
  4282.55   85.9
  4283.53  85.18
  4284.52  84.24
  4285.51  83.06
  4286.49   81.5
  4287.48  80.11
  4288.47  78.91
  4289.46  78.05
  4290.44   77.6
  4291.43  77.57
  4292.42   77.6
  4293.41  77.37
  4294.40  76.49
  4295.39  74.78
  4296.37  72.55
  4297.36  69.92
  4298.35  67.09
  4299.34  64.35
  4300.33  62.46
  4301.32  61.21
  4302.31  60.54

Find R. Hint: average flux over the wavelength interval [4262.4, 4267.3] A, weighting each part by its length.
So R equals 85.8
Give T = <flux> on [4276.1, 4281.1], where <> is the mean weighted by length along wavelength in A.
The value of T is 84.7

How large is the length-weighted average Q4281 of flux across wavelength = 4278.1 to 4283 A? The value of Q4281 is 86.1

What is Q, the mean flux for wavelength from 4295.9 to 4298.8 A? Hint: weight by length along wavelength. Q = 69.8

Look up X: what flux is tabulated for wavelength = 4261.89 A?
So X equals 84.33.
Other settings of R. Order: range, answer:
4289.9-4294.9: 77.3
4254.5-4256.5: 84.6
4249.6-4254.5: 81.3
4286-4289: 80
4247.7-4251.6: 81.4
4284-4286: 83.5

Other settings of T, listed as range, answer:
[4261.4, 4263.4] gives 84.8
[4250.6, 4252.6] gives 80.6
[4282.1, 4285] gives 85.2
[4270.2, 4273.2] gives 75.8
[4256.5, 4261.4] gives 85.1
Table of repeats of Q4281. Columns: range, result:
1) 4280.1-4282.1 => 86.6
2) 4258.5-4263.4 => 84.7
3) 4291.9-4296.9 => 75.8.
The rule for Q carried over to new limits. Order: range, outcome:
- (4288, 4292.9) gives 78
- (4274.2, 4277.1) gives 79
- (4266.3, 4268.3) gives 85.1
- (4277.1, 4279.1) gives 84.3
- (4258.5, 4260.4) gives 84.9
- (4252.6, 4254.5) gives 82.4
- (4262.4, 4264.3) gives 85.4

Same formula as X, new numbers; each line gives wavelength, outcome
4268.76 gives 81.86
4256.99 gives 85.65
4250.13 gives 80.71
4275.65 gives 78.66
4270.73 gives 77.03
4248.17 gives 83.16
